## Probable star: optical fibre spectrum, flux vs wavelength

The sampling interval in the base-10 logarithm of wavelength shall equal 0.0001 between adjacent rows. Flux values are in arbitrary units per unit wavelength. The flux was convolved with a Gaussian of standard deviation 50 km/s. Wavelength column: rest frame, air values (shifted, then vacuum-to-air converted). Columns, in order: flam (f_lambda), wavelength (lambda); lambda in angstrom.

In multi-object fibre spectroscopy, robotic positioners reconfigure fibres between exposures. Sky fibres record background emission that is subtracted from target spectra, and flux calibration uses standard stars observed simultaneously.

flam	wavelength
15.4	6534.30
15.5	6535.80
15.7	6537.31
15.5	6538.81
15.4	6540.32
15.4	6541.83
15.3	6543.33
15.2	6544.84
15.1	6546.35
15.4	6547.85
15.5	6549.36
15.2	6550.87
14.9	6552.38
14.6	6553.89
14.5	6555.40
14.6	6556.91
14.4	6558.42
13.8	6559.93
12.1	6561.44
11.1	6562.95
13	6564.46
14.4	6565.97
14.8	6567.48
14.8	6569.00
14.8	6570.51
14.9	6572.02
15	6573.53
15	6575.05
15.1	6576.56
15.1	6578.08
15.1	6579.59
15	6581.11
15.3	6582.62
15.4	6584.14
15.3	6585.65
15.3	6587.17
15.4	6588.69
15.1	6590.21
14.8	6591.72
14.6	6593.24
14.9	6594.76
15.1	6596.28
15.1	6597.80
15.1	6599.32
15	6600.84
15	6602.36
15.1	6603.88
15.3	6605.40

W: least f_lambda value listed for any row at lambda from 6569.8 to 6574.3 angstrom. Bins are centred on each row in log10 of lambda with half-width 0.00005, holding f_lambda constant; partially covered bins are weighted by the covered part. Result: 14.8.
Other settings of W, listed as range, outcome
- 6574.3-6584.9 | 15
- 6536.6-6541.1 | 15.4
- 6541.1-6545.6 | 15.2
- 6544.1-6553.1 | 14.9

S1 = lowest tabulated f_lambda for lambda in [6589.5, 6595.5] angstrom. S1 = 14.6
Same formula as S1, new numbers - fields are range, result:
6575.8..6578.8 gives 15.1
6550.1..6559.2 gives 14.4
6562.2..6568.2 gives 11.1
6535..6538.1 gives 15.5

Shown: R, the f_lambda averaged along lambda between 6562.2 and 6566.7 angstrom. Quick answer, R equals 12.8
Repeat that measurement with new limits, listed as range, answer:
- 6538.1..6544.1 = 15.4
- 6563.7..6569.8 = 14.3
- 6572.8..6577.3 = 15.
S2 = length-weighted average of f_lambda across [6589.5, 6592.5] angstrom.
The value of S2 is 15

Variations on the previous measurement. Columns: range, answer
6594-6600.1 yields 15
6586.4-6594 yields 15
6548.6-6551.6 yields 15.3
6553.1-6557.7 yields 14.6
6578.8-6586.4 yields 15.2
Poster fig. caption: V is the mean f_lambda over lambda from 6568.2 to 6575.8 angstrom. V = 14.9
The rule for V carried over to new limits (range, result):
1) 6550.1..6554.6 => 14.9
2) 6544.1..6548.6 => 15.2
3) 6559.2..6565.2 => 12.5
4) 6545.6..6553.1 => 15.2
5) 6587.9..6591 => 15.3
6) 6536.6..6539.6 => 15.6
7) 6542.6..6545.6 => 15.2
